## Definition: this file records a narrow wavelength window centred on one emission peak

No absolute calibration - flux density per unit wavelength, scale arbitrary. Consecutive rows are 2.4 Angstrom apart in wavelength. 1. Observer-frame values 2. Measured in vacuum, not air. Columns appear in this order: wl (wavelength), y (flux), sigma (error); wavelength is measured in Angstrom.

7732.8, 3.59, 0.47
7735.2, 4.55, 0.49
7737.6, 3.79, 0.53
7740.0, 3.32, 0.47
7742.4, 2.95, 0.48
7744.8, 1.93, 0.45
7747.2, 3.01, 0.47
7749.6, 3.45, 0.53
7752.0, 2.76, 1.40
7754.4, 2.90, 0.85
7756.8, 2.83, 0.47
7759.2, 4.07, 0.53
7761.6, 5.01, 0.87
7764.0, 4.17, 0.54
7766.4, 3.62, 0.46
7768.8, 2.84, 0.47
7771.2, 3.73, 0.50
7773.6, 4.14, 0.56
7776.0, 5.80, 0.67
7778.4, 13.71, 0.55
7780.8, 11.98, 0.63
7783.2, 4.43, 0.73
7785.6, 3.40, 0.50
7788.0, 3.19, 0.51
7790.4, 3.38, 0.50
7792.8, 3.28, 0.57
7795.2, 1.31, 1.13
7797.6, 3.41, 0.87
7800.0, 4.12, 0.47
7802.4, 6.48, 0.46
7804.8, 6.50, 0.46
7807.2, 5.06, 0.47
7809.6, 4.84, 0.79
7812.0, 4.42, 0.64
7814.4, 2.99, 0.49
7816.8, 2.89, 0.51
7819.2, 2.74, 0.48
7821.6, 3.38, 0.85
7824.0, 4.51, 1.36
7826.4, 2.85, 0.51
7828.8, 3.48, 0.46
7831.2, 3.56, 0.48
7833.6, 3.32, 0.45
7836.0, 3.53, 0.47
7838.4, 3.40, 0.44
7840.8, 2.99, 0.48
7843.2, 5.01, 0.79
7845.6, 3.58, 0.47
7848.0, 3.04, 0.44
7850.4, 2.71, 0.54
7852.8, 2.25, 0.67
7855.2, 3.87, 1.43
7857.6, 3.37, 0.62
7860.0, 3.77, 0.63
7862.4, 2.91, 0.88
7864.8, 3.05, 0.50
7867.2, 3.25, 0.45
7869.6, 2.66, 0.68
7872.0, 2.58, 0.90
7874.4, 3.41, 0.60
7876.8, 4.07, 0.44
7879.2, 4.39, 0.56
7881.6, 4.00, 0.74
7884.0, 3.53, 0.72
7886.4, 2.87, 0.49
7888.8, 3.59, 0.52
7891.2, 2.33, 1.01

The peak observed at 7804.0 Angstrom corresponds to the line [N II]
